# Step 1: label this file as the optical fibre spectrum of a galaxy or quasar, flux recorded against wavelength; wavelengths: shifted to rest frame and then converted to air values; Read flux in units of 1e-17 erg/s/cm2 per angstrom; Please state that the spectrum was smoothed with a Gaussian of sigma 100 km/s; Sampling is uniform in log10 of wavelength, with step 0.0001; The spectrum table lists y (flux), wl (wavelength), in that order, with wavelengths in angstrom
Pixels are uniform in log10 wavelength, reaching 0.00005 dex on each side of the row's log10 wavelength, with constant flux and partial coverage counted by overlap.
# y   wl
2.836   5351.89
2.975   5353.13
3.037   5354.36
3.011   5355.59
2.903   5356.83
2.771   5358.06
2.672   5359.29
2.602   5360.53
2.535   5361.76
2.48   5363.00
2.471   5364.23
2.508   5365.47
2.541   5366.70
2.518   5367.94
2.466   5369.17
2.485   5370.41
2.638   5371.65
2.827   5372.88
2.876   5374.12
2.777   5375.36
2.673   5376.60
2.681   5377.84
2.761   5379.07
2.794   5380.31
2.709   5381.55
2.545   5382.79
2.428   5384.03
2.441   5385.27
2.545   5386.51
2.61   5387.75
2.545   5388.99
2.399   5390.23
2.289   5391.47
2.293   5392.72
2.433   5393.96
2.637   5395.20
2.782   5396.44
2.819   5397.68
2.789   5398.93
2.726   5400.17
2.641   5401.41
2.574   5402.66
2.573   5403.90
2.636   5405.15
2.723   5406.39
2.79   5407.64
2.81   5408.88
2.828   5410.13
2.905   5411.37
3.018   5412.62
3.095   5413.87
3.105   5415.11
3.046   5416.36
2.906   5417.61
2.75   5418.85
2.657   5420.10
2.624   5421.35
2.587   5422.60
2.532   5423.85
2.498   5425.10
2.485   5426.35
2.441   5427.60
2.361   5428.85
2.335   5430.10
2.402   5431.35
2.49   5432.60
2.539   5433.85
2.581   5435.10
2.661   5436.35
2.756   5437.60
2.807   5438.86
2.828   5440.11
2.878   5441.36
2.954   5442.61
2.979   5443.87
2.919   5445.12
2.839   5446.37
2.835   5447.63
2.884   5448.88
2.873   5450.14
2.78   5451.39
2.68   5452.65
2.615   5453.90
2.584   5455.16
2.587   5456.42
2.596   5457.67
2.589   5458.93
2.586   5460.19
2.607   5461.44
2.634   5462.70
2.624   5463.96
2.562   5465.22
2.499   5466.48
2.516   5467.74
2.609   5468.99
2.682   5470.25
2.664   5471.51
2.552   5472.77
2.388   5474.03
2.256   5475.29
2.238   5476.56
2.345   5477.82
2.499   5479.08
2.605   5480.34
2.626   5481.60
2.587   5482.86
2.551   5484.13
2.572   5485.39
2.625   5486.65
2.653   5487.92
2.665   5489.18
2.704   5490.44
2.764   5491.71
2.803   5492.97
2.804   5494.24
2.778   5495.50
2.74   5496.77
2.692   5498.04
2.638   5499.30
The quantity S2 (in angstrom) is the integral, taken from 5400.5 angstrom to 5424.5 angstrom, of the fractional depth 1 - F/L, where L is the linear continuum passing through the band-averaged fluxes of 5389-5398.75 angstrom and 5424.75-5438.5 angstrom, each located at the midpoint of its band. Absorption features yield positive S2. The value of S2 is -2.4 angstrom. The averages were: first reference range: 2.53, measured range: 2.78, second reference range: 2.51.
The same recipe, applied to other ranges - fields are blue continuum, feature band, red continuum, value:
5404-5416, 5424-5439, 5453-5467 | 1.24 angstrom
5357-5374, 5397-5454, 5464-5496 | -3.12 angstrom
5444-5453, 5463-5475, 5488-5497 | 1.03 angstrom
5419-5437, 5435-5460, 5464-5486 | -2.41 angstrom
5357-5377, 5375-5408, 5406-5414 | 1.79 angstrom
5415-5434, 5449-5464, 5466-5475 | -0.53 angstrom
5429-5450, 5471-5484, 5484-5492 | 0.92 angstrom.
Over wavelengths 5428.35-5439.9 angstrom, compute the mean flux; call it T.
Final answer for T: 2.56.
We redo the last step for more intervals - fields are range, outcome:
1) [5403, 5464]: 2.71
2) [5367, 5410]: 2.63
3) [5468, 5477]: 2.49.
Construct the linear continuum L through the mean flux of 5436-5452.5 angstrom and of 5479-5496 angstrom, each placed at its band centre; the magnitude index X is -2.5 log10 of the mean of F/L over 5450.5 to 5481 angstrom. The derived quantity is 0.08 mag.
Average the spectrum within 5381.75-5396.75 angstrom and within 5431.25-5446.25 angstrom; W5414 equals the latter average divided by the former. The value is 1.10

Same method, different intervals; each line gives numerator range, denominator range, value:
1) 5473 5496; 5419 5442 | 1.00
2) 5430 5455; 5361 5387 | 1.05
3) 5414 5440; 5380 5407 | 1.02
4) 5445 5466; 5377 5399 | 1.04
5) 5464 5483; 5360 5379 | 0.96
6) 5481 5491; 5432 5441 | 0.98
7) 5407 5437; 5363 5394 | 1.04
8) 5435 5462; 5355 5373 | 1.05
